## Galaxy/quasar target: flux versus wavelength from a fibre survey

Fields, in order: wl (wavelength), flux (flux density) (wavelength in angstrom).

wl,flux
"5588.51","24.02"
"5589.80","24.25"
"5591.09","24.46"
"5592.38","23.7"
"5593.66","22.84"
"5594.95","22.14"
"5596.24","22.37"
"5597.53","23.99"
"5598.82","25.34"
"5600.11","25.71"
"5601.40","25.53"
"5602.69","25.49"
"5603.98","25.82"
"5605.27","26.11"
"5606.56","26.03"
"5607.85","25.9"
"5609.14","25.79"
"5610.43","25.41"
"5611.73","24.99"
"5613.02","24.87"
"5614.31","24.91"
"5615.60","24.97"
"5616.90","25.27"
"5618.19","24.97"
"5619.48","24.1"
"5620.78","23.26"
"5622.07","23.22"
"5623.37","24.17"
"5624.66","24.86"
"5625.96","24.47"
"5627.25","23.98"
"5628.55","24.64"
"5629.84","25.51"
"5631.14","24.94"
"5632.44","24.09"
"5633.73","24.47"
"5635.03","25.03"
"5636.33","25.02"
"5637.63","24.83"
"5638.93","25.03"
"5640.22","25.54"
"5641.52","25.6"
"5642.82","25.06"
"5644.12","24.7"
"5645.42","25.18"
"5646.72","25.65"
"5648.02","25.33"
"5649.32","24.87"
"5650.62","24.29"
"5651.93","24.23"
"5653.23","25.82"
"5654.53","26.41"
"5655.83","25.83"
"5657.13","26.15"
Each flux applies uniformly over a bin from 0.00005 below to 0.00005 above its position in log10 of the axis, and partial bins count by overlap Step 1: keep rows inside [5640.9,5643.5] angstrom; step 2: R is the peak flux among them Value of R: 25.6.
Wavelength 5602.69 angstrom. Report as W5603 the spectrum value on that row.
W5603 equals 25.49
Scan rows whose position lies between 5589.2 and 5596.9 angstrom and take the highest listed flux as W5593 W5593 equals 24.46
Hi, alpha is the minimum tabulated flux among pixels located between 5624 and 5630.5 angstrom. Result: 23.98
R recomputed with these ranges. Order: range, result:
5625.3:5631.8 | 25.51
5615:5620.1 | 25.27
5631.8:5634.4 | 24.47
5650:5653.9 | 25.82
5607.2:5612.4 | 25.9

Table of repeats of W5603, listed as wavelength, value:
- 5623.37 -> 24.17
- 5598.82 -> 25.34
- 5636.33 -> 25.02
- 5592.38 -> 23.7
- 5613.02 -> 24.87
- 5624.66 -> 24.86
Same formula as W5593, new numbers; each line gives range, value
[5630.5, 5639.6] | 25.03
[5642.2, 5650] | 25.65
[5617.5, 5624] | 24.97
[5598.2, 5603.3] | 25.71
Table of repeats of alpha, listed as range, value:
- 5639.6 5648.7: 24.7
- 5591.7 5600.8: 22.14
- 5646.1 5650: 24.87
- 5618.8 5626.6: 23.22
